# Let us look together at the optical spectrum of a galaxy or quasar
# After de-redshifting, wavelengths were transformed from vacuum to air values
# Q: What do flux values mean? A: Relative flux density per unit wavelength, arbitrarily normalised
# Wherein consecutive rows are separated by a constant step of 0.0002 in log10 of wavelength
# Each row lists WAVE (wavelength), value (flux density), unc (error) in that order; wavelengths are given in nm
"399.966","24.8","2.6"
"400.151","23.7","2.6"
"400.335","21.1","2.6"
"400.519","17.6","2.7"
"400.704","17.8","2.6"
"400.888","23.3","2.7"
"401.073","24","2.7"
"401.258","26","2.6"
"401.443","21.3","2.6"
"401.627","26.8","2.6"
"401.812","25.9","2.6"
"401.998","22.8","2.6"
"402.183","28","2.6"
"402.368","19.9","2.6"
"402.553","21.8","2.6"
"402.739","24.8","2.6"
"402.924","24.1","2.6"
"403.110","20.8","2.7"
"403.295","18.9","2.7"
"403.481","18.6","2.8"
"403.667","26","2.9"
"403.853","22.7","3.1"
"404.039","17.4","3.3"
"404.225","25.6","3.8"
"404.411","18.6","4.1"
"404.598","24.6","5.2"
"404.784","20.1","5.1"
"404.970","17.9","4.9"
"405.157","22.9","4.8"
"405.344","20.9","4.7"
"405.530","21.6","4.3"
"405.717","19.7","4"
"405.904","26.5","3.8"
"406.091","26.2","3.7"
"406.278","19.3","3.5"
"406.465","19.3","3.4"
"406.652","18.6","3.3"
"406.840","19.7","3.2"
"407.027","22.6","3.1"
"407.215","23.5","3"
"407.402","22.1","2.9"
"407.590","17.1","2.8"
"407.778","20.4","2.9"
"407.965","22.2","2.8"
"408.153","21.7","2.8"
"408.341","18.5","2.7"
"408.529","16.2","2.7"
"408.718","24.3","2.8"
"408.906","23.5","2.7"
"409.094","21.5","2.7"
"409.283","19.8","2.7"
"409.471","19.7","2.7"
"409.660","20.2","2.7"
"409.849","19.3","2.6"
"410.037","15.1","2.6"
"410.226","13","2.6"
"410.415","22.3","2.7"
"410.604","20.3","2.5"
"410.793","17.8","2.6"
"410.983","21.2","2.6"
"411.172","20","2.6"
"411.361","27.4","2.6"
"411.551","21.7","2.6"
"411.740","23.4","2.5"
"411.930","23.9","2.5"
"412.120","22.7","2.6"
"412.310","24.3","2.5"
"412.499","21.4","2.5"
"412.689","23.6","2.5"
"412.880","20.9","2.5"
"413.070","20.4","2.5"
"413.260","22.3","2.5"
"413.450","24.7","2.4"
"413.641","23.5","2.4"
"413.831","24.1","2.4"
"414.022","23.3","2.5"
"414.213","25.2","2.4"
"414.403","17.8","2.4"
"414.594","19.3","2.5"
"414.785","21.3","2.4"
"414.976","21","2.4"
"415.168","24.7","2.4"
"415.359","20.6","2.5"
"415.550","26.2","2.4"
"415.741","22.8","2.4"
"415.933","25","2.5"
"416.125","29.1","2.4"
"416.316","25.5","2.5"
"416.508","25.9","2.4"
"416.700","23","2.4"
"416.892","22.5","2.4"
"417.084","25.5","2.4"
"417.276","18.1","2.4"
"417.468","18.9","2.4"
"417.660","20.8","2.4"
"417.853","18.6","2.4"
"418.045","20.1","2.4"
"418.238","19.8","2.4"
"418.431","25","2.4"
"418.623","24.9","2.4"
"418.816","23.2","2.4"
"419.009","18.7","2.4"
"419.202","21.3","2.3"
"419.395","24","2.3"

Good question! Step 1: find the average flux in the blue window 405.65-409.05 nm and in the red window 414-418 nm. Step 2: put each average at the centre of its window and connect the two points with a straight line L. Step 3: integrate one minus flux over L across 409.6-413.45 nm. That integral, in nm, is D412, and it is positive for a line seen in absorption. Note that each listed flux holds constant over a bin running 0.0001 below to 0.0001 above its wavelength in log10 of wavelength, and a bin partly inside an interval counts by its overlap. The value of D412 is 0.13 nm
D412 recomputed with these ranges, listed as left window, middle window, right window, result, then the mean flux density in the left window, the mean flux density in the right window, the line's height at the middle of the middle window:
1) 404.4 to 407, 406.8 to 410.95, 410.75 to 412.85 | 0.35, 21.3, 22.6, 21.9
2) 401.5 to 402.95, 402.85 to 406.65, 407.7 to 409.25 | 0.23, 24.2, 21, 22.9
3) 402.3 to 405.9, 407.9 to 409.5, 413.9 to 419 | 0.08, 21.6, 22.6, 21.9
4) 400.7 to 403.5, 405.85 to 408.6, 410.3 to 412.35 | 0.20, 23.1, 22.1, 22.5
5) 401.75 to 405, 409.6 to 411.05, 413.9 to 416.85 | 0.27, 22.2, 23.4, 22.9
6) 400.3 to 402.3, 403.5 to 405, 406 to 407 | 0.01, 23.2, 20.7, 21.8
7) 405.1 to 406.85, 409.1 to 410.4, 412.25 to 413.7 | 0.22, 21.5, 22.6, 22.1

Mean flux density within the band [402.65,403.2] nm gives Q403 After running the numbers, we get 23.2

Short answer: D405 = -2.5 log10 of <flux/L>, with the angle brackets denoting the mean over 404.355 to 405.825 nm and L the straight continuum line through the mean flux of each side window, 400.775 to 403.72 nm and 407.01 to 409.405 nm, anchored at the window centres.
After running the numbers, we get 0.06 mag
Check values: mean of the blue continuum 23.2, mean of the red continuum 21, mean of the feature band 20.9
